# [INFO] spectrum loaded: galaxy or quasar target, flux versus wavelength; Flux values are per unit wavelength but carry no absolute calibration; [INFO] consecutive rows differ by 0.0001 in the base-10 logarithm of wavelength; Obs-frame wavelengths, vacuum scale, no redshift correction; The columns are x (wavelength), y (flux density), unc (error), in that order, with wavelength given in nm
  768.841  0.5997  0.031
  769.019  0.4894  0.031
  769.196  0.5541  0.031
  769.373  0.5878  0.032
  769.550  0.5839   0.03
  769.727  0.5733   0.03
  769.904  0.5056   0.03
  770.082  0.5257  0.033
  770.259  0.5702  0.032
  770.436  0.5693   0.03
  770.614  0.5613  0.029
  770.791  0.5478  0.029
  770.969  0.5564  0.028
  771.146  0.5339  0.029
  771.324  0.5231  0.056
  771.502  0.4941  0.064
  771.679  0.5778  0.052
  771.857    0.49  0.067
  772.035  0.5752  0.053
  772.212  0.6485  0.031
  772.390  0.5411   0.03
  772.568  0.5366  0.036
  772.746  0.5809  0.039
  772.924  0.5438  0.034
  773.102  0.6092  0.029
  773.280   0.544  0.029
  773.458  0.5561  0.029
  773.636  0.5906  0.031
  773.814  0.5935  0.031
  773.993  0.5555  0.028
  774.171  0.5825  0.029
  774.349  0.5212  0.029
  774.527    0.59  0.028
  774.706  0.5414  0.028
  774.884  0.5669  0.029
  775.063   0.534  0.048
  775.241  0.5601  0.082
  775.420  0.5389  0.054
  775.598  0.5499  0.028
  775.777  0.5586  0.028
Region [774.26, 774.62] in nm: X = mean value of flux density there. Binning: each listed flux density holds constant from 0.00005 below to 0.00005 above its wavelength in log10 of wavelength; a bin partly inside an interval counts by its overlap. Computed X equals 0.555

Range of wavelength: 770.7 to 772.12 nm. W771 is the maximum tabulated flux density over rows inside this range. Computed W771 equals 0.5778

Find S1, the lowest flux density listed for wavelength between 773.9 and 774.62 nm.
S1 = 0.5212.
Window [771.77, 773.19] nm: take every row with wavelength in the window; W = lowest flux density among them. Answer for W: 0.49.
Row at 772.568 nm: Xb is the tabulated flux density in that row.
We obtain 0.5366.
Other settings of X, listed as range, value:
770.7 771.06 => 0.553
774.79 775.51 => 0.55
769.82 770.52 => 0.543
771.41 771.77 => 0.536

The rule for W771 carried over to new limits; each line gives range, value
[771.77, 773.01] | 0.6485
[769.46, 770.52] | 0.5839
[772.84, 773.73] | 0.6092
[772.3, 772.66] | 0.5411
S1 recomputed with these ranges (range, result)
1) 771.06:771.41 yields 0.5231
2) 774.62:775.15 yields 0.534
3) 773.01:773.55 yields 0.544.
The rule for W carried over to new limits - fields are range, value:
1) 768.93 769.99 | 0.4894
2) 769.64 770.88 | 0.5056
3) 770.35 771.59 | 0.4941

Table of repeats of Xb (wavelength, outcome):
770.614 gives 0.5613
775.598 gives 0.5499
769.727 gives 0.5733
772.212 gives 0.6485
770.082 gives 0.5257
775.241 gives 0.5601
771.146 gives 0.5339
